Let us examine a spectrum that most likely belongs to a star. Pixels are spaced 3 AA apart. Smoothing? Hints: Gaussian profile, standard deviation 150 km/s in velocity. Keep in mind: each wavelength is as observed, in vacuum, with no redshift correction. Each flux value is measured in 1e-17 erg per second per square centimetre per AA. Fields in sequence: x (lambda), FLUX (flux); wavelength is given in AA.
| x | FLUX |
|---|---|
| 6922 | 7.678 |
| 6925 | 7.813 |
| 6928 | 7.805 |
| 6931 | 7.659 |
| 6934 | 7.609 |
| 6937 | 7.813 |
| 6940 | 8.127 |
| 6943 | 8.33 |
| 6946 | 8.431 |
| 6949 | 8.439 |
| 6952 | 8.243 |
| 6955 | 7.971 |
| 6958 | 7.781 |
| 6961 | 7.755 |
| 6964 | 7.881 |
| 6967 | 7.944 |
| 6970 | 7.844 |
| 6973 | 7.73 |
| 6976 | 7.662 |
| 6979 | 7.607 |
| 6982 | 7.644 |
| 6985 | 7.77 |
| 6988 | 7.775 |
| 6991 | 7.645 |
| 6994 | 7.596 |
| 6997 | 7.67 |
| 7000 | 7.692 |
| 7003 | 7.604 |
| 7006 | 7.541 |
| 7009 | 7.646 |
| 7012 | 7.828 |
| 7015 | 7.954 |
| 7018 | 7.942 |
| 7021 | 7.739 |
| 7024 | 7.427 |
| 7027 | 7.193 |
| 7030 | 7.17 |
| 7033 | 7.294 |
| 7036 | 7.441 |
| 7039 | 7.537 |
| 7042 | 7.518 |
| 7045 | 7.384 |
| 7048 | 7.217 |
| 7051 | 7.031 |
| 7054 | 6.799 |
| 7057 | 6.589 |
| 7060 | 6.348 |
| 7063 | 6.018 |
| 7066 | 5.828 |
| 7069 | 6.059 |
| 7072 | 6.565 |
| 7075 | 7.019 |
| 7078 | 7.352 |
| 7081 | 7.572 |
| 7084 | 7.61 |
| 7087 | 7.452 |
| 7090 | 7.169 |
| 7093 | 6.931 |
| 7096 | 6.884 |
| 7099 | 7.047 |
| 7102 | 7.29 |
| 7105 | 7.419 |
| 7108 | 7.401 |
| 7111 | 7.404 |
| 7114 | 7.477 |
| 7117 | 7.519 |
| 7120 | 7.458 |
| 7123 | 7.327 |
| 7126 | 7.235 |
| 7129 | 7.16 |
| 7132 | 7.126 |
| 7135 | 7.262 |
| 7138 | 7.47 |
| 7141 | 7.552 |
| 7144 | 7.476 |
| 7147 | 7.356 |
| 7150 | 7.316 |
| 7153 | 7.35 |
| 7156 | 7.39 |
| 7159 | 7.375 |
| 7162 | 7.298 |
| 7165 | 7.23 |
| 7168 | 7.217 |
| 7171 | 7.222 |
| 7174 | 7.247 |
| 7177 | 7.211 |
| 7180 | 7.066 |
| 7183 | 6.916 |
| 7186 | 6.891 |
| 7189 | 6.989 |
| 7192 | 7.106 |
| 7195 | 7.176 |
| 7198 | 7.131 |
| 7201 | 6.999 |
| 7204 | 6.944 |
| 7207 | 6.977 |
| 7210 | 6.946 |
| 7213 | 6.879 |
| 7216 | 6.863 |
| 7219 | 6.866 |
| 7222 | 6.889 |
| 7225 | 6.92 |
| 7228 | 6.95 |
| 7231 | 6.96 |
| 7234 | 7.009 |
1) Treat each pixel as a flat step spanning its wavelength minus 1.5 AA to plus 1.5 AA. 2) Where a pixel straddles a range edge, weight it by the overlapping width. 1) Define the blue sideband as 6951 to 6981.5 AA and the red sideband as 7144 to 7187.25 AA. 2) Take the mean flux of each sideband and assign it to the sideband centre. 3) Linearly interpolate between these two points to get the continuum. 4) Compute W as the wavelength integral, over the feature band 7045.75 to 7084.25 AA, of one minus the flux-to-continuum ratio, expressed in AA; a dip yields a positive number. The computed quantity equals 4.0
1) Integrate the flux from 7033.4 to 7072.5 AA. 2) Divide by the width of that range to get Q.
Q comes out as 6.81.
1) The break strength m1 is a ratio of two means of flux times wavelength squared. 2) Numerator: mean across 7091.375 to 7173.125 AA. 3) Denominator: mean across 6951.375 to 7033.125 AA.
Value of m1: 1.0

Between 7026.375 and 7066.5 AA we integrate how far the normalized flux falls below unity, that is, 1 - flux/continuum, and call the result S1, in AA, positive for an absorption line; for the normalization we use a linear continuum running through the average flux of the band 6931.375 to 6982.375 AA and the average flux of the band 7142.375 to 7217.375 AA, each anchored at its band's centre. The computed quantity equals 3.4 AA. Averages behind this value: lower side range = 7.93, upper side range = 7.14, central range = 6.98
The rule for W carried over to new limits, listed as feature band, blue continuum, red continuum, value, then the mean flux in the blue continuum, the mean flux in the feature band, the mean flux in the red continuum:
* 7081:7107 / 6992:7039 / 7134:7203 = 0.53 AA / 7.58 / 7.25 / 7.23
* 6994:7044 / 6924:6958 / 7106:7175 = 1.15 AA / 8.01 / 7.57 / 7.34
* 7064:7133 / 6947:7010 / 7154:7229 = 2.30 AA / 7.79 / 7.14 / 7.07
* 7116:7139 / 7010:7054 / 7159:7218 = -0.28 AA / 7.46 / 7.31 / 7.07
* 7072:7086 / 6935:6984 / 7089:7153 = 0.31 AA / 7.94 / 7.3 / 7.3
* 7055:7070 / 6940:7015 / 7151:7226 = 2.68 AA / 7.84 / 6.19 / 7.09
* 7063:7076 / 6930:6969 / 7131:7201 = 2.18 AA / 8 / 6.3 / 7.23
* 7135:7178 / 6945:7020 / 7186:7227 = -1.04 AA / 7.82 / 7.34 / 6.97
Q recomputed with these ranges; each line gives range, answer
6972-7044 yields 7.61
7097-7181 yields 7.32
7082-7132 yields 7.3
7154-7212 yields 7.12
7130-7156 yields 7.36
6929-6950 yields 8.04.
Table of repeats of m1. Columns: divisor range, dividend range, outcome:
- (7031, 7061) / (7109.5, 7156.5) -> 1.06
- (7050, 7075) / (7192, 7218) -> 1.13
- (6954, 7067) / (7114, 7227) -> 1.01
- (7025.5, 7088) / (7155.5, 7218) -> 1.05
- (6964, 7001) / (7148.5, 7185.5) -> 0.99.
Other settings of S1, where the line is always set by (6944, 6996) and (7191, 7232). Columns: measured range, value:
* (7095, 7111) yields 0.3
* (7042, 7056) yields 0.8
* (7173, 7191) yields 0.1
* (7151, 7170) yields -0.4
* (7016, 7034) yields 0.4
